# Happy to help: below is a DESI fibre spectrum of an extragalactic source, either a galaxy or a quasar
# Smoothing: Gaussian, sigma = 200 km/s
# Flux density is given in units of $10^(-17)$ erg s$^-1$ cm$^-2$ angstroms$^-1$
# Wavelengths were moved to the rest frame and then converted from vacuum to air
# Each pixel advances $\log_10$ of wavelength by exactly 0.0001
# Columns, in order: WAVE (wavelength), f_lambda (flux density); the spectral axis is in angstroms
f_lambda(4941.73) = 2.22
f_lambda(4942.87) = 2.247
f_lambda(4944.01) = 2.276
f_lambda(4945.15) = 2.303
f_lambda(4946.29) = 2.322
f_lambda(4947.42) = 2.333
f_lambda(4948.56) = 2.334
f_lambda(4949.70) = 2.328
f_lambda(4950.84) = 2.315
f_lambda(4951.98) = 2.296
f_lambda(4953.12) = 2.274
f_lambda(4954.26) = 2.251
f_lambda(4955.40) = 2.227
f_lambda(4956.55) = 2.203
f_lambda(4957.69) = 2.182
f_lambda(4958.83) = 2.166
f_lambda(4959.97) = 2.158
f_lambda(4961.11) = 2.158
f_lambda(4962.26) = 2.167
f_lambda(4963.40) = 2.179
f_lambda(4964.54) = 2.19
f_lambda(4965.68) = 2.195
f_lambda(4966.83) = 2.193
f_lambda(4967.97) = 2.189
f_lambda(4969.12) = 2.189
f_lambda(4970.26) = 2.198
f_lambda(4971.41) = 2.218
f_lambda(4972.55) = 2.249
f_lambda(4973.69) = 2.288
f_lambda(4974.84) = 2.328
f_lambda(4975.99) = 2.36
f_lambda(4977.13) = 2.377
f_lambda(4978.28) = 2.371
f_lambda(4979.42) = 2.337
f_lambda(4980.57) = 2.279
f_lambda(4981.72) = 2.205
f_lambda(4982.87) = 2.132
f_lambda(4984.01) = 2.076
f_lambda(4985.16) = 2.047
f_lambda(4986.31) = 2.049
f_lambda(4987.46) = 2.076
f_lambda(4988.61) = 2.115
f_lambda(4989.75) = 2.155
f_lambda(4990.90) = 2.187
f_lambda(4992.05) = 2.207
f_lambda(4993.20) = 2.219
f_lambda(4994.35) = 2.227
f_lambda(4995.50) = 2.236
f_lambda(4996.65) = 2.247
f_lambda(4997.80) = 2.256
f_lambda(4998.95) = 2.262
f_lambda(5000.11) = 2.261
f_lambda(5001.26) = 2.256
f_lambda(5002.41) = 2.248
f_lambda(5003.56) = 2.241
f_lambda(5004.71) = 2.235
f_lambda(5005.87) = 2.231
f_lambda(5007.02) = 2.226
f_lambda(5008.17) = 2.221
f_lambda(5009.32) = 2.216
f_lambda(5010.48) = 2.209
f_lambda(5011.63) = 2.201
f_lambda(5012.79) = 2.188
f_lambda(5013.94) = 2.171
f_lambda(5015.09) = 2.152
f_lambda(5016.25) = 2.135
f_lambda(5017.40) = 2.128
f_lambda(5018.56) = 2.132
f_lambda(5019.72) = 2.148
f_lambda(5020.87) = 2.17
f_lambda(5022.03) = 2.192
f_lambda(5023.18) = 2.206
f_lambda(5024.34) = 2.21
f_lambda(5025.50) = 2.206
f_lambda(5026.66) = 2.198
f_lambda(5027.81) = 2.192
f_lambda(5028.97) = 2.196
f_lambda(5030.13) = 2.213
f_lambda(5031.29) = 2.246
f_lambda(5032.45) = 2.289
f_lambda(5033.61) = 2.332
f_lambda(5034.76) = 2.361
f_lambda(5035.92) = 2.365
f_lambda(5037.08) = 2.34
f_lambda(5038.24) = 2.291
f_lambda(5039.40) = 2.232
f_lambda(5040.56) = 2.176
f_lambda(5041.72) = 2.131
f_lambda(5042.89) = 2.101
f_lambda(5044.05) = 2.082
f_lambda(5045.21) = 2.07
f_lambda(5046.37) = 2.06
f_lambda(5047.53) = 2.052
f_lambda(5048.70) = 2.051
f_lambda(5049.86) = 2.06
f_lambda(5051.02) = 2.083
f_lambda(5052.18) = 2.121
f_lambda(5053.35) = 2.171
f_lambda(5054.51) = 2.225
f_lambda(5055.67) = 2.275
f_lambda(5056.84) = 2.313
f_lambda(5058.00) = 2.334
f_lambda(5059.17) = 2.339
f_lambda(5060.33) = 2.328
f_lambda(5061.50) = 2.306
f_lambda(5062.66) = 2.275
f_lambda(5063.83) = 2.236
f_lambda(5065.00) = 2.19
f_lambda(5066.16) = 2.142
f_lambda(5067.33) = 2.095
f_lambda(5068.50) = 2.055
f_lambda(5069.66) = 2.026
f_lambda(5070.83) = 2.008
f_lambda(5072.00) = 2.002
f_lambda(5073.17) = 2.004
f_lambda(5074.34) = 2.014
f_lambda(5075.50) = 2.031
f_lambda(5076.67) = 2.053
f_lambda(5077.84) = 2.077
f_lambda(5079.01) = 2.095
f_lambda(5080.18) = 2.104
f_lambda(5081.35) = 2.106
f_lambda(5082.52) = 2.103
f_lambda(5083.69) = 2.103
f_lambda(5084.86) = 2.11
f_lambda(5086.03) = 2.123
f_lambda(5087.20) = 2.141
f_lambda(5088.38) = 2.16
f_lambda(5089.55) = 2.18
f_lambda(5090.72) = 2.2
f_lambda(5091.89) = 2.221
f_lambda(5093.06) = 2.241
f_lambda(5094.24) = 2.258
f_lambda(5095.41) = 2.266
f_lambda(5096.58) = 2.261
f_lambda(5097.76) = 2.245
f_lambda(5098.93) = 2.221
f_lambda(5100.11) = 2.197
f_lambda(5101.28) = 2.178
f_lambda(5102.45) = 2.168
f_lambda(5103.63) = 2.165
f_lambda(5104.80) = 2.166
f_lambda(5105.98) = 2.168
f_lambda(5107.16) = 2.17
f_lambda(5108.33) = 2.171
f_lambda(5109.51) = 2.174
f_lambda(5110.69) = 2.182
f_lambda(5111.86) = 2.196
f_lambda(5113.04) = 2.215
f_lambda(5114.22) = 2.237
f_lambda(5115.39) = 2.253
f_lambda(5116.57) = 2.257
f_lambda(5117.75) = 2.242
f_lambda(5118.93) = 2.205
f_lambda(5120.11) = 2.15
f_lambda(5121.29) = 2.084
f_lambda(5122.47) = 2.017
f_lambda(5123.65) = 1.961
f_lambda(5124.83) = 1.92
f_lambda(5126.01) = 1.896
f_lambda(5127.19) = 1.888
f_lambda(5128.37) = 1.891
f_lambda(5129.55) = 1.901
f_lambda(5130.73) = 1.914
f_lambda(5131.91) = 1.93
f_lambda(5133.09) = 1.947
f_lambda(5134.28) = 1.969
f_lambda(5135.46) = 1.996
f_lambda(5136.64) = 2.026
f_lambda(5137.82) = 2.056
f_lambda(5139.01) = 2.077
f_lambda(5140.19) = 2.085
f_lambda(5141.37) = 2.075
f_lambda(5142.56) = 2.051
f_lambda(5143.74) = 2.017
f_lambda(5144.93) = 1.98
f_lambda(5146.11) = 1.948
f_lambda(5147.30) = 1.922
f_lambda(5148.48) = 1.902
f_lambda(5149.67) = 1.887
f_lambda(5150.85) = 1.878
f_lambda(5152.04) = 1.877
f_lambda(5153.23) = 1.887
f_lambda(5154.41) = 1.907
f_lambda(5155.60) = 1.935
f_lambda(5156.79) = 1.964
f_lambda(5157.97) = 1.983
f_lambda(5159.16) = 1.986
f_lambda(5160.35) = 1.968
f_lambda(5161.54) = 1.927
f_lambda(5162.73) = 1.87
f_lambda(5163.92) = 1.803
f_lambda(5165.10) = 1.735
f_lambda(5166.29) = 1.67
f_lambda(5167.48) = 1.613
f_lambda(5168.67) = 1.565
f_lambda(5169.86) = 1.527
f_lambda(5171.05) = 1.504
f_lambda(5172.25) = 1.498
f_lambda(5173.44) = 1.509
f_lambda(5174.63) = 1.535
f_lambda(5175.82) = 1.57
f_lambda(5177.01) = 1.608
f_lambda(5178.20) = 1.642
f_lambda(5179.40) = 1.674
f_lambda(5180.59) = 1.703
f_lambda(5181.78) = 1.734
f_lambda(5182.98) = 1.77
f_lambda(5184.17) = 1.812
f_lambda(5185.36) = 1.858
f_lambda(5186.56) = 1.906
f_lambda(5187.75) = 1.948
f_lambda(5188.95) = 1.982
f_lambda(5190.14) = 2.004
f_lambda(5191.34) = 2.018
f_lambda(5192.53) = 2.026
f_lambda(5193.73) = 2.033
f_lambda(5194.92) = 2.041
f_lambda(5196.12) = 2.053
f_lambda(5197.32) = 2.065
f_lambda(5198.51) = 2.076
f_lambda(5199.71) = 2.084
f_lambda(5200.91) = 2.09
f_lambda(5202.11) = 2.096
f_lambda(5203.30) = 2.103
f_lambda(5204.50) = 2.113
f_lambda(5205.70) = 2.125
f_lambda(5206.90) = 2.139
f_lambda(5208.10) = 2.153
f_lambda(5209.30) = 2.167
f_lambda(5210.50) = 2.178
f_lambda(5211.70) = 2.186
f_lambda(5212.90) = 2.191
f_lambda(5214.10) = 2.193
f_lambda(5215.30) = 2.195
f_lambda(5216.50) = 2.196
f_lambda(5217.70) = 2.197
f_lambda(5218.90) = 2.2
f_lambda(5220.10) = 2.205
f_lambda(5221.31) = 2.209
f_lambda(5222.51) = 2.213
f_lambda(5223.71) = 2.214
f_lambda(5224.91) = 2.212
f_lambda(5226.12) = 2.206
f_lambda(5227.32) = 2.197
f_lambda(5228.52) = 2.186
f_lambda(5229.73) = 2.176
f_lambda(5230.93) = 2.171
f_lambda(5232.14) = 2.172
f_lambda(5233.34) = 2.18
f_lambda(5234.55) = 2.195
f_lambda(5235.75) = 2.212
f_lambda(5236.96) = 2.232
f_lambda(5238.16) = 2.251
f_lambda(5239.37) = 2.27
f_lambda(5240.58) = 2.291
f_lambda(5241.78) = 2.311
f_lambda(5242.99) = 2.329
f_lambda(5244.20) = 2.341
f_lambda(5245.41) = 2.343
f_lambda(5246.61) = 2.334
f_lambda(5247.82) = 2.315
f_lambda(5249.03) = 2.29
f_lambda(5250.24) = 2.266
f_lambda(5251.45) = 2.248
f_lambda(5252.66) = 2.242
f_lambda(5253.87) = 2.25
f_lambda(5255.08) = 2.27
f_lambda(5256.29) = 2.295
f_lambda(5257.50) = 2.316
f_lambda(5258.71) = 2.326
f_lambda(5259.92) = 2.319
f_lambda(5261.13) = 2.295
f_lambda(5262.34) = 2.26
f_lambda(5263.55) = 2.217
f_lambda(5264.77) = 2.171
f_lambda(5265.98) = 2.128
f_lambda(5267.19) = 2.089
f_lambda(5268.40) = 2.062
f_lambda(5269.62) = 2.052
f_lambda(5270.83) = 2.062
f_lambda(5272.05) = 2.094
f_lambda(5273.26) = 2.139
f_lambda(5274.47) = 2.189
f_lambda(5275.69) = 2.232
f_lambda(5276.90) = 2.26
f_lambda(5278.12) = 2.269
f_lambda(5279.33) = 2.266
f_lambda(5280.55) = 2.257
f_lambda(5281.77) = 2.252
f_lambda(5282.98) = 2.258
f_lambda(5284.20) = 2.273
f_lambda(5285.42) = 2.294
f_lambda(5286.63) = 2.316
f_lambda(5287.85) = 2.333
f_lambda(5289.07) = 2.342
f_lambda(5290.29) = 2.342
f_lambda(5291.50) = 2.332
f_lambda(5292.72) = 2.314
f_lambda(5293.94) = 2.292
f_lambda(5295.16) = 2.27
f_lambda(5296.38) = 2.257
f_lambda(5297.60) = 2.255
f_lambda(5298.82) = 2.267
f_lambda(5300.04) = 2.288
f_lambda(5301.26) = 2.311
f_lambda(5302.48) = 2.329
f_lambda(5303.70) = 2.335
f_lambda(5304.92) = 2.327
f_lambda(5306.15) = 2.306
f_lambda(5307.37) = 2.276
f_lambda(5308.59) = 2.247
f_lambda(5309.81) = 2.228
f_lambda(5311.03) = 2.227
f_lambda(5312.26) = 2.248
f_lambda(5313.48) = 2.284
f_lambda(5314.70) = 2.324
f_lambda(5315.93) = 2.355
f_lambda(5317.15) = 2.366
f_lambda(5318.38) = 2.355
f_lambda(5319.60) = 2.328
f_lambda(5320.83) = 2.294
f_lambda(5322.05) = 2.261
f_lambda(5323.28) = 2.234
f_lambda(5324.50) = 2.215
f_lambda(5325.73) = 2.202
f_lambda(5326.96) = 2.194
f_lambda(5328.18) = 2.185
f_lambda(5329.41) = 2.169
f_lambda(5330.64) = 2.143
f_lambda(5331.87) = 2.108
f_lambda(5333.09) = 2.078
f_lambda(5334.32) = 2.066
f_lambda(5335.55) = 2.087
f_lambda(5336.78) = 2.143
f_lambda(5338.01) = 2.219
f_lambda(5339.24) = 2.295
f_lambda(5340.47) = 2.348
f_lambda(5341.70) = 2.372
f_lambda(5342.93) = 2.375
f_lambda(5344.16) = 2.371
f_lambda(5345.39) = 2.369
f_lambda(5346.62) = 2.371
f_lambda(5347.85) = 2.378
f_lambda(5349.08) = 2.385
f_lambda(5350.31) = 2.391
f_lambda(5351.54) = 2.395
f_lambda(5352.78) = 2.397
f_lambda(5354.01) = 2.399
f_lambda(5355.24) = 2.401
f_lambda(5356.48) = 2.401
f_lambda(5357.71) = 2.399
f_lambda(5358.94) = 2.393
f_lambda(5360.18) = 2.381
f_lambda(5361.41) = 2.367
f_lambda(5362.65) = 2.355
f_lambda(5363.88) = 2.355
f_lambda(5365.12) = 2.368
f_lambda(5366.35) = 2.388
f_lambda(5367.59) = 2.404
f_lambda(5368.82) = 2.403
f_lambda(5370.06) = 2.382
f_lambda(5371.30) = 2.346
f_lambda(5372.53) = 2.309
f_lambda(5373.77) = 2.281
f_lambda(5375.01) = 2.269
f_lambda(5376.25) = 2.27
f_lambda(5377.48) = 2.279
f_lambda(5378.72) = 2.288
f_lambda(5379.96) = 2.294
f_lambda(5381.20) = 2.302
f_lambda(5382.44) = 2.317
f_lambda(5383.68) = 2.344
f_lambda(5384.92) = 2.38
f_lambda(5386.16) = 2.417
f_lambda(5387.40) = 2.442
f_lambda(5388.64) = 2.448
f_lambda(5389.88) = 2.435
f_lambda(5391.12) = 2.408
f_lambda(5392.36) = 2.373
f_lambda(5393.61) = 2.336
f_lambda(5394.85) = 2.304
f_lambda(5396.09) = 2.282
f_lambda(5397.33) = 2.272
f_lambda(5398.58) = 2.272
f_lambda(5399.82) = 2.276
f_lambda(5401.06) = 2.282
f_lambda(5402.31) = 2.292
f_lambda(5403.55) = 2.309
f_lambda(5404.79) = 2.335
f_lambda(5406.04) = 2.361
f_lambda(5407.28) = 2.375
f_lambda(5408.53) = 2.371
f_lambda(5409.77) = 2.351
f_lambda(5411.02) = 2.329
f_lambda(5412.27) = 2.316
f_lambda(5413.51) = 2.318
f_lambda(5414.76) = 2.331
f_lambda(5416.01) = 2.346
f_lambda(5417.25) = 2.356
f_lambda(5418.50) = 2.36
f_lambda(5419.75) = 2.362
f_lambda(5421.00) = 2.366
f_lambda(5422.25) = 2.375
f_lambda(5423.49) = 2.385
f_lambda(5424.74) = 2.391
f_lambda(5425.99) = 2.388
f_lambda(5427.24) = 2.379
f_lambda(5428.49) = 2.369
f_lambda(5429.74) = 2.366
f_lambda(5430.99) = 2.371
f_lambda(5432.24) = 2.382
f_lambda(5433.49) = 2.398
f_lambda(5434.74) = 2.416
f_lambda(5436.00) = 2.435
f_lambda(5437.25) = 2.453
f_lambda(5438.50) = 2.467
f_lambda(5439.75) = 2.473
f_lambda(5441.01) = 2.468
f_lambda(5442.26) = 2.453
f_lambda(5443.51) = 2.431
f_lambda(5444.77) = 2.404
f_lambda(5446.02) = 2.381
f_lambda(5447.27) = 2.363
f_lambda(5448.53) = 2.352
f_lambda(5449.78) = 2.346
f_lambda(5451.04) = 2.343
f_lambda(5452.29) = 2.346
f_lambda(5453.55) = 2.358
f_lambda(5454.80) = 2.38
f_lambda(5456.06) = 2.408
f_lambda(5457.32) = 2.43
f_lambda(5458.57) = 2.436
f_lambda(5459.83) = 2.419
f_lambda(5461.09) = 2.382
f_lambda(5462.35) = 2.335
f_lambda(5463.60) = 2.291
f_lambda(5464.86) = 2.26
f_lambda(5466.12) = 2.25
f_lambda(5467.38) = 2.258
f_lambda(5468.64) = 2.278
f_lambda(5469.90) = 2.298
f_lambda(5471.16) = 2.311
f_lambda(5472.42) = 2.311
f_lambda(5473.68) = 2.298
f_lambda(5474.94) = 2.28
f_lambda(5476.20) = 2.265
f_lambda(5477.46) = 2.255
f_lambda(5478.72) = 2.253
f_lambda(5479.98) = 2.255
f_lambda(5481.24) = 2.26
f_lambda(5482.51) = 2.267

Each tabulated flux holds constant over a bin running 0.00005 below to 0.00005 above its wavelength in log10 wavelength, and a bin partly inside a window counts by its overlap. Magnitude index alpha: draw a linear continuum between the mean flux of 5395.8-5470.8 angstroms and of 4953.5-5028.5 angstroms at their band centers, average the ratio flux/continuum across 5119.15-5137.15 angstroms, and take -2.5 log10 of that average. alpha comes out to 0.15 mag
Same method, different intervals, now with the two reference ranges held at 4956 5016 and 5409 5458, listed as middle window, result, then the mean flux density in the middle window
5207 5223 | 0.053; 2.19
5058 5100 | 0.045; 2.15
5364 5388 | 0.009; 2.34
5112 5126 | 0.065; 2.13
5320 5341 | 0.073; 2.19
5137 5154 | 0.152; 1.97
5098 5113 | 0.036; 2.18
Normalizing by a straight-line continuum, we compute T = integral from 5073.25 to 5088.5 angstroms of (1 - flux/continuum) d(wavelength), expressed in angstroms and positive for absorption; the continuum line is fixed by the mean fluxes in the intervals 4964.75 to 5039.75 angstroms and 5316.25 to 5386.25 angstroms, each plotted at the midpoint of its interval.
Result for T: 1.03 angstroms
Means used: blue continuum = 2.22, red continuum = 2.31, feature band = 2.09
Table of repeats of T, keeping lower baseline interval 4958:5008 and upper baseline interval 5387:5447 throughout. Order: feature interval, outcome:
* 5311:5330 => 0.6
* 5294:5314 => 0.4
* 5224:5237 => 0.6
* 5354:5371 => -0.2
